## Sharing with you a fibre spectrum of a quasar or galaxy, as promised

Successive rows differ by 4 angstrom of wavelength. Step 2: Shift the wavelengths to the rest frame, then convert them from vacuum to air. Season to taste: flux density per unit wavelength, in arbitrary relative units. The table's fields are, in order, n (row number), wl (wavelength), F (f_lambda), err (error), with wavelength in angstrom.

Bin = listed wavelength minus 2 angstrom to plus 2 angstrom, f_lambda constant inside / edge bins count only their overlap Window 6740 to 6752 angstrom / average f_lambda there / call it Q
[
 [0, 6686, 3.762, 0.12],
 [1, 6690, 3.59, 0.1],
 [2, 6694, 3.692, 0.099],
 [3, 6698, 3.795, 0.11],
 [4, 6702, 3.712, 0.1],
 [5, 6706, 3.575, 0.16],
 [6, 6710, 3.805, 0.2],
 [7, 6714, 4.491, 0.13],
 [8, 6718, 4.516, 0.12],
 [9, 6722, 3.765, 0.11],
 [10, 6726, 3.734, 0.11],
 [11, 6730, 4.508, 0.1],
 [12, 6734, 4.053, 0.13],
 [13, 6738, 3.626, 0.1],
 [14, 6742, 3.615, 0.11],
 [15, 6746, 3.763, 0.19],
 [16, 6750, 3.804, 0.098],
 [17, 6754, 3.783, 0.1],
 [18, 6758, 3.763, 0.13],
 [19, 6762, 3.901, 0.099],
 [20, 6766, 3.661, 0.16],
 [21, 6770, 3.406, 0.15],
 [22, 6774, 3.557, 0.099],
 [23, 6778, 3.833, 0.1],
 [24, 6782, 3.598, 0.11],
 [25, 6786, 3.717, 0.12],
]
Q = 3.73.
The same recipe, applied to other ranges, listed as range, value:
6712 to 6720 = 4.5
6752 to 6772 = 3.7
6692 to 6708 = 3.69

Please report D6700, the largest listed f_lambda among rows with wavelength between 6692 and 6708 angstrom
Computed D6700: 3.795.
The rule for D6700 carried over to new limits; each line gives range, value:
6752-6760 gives 3.783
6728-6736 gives 4.508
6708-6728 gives 4.516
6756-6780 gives 3.901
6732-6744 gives 4.053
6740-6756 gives 3.804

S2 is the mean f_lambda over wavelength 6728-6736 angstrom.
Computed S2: 4.28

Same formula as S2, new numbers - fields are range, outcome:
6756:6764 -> 3.83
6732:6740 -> 3.84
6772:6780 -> 3.7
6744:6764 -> 3.8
